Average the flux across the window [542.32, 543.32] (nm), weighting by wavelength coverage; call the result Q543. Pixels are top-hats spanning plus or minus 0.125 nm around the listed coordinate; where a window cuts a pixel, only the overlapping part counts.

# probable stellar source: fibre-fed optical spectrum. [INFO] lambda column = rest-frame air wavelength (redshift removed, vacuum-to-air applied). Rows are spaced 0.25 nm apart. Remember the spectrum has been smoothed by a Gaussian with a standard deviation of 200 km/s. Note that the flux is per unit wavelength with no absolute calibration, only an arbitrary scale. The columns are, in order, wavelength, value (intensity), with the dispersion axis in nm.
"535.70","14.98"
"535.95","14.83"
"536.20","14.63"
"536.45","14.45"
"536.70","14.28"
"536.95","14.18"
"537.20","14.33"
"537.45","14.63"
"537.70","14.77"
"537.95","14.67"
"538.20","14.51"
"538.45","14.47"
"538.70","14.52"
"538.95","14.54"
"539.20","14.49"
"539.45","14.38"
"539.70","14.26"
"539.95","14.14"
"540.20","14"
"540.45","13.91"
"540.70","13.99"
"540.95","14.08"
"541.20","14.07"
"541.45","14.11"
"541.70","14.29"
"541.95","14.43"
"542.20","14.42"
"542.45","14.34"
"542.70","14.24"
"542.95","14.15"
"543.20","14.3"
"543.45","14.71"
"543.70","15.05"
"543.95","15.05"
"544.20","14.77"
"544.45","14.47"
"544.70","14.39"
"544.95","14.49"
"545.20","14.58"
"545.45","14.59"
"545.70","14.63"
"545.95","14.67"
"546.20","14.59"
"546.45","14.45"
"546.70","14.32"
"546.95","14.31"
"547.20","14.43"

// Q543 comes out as 14.3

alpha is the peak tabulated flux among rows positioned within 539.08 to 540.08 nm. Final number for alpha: 14.49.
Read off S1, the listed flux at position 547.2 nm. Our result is 14.43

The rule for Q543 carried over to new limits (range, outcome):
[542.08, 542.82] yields 14.3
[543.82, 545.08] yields 14.6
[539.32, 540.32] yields 14.2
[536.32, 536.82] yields 14.4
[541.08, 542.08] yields 14.2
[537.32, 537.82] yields 14.7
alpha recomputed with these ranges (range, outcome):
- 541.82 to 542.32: 14.43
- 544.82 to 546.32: 14.67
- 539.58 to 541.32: 14.26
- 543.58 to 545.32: 15.05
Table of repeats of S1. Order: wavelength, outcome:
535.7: 14.98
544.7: 14.39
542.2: 14.42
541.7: 14.29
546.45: 14.45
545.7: 14.63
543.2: 14.3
